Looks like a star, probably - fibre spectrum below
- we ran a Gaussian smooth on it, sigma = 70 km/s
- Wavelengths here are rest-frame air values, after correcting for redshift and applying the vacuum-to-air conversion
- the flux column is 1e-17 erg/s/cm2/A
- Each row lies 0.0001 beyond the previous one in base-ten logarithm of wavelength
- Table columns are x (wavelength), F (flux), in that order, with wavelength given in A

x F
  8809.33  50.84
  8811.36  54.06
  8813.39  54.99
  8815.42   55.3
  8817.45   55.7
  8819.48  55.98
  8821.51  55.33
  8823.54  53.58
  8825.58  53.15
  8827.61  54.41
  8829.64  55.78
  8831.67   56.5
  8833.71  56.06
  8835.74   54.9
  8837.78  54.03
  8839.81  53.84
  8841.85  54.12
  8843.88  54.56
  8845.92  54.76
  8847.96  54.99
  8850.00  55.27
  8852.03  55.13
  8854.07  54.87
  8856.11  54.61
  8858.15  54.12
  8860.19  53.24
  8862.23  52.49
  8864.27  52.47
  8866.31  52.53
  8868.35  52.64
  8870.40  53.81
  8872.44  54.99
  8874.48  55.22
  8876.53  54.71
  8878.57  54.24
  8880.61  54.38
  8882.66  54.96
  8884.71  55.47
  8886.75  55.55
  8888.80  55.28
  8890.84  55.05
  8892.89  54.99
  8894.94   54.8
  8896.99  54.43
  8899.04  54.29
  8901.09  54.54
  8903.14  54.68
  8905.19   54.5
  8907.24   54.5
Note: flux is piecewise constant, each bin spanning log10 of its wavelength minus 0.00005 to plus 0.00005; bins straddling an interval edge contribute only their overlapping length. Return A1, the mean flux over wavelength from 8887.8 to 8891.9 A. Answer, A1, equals 55.2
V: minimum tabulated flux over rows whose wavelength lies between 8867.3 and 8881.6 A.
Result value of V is 52.64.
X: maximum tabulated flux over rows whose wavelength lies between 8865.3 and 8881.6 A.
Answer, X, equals 55.22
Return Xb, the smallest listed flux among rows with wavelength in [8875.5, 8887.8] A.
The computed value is 54.24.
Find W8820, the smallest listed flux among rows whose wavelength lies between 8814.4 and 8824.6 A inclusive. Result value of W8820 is 53.58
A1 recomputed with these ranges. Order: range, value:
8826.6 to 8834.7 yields 55.7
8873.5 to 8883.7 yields 54.7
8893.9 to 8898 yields 54.6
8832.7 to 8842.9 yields 54.6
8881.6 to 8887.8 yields 55.3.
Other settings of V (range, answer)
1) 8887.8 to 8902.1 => 54.29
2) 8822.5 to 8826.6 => 53.15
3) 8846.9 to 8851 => 54.99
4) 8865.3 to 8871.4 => 52.53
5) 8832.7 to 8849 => 53.84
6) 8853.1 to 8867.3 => 52.47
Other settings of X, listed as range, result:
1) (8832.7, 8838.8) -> 56.06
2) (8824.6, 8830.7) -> 55.78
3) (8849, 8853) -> 55.27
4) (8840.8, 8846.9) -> 54.76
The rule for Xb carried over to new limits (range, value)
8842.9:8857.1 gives 54.56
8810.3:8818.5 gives 54.06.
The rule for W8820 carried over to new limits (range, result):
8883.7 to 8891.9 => 55.05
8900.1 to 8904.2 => 54.54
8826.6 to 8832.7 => 54.41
